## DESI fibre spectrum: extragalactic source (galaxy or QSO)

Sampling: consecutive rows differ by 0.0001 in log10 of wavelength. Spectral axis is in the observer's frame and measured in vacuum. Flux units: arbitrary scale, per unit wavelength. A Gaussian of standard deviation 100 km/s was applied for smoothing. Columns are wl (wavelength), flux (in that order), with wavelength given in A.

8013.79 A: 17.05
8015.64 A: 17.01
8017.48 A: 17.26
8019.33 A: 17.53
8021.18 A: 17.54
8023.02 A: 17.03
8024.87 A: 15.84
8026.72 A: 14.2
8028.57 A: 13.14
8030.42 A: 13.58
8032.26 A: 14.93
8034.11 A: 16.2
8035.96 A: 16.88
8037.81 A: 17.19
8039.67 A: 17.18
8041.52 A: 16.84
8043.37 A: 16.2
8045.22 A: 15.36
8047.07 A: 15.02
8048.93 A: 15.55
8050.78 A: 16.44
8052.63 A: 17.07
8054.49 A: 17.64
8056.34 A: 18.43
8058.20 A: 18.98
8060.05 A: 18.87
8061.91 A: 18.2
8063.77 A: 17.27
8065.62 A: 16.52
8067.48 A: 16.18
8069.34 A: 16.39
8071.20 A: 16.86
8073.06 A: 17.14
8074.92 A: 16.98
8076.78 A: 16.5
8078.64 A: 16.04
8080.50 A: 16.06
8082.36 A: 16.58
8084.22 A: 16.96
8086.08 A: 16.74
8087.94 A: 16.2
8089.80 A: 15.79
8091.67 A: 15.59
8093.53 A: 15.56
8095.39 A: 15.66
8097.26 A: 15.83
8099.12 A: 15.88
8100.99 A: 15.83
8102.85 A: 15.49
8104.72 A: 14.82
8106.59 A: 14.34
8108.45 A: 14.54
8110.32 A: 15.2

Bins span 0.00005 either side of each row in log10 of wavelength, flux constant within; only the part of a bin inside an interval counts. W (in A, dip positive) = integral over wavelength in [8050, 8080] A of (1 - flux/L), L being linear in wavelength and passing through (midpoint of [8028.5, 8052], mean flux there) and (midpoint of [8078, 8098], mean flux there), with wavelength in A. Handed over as -2.31 A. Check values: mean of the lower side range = 15.8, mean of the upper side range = 16.1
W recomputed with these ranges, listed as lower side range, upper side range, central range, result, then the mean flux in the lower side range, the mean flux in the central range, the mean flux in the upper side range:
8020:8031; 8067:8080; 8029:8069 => -1.8 A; 15.3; 16.6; 16.6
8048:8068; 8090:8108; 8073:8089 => -0.2 A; 17.4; 16.5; 15.4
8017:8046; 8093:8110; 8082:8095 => -0.6 A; 16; 16.2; 15.3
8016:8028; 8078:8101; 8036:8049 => 0.1 A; 16.5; 16.3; 16.1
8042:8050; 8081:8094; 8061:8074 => -0.8 A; 15.6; 16.9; 16.2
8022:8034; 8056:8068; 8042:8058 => 0.2 A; 14.9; 16.6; 17.8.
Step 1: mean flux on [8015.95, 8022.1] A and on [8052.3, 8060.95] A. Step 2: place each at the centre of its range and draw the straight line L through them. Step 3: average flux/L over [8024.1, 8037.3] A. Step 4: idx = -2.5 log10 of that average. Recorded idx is 0.18 mag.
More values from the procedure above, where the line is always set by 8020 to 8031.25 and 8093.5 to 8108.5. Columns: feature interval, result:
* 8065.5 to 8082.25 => -0.081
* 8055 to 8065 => -0.191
